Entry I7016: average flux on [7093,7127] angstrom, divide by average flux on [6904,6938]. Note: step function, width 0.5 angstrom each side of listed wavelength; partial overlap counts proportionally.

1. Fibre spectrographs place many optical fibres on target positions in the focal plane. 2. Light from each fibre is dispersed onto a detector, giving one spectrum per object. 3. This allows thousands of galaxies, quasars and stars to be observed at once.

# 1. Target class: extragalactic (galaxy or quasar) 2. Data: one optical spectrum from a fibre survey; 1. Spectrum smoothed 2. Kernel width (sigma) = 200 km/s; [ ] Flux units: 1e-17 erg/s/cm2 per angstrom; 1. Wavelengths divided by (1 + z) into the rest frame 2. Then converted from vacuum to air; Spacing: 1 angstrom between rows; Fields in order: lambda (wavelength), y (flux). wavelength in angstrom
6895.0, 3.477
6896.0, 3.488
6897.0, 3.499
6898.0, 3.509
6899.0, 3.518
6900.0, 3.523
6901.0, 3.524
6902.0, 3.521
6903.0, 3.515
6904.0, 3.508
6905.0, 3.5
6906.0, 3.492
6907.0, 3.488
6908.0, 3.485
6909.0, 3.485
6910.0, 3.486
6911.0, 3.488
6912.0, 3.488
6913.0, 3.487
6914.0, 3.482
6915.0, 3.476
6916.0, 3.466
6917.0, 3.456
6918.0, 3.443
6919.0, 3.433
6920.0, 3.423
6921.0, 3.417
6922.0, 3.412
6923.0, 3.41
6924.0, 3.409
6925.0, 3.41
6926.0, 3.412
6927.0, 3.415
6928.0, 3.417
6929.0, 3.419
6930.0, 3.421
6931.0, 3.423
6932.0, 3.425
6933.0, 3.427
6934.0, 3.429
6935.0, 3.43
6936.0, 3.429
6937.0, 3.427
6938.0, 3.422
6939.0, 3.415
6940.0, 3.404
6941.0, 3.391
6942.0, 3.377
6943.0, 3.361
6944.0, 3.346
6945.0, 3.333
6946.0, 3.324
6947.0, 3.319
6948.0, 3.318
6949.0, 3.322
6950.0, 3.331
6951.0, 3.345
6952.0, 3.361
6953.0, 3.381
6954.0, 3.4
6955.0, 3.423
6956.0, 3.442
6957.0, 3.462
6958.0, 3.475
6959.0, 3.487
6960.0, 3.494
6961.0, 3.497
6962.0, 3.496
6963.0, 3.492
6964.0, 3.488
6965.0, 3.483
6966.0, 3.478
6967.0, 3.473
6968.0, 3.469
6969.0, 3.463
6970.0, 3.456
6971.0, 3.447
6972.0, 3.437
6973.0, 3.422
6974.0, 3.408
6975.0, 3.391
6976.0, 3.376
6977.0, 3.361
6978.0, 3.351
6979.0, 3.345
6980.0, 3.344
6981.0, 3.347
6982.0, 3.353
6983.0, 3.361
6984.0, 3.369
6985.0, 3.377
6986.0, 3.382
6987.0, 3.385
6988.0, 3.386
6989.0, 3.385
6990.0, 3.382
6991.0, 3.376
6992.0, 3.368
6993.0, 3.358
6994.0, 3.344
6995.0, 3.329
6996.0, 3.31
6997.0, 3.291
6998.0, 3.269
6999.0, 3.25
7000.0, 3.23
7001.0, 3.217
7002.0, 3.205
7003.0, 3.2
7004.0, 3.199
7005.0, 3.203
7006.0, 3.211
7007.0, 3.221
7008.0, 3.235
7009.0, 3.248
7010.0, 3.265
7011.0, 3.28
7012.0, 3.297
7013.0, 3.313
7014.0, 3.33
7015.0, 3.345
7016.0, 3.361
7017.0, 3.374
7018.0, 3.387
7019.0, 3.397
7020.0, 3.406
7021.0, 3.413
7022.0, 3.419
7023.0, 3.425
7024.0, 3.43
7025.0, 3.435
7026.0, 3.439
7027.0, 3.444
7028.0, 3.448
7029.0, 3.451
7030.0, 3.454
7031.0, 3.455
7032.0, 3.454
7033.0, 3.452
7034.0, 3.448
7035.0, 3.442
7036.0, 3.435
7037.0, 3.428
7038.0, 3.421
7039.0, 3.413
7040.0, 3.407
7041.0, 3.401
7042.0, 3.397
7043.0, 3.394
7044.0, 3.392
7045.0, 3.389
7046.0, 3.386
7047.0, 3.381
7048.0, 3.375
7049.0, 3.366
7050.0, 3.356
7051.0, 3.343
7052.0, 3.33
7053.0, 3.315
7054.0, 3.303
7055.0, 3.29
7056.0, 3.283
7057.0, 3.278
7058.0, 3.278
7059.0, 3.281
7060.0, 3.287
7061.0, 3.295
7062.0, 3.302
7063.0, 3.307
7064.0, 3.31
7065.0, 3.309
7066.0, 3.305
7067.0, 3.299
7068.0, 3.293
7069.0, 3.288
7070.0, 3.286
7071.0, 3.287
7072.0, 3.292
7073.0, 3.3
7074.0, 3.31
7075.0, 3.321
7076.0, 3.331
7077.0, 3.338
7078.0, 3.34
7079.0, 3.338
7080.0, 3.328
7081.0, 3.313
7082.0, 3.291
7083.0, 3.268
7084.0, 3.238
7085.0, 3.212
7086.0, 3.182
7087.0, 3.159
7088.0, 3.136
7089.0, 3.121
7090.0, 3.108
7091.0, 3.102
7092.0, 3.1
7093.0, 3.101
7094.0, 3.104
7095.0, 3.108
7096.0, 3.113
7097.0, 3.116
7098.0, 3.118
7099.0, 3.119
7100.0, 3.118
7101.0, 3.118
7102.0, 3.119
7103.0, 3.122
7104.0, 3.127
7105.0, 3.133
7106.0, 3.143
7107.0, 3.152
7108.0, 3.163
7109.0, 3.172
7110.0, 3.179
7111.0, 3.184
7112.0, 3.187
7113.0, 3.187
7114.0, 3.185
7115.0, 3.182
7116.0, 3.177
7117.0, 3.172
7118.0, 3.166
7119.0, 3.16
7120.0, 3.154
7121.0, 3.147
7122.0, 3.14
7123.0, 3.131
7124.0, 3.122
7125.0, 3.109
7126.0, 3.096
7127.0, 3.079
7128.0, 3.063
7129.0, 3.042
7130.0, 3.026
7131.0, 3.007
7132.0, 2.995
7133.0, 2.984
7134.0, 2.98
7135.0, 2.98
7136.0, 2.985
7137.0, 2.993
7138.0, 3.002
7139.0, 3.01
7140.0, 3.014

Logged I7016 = 0.91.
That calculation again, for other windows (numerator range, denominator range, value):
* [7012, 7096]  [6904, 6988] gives 0.97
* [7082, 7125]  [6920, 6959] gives 0.93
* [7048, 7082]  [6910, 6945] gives 0.97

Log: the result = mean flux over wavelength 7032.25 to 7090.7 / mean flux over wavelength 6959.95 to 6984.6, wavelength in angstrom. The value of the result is 0.97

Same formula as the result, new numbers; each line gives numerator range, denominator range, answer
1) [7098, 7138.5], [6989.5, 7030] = 0.93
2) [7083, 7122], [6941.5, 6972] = 0.92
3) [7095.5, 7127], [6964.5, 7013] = 0.94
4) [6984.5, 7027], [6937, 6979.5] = 0.98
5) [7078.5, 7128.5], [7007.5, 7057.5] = 0.93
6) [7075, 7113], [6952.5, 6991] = 0.93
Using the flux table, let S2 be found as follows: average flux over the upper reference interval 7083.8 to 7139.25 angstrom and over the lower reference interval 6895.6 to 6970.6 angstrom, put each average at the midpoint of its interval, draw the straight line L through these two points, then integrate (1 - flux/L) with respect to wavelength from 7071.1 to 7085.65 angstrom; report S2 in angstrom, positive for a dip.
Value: -0.6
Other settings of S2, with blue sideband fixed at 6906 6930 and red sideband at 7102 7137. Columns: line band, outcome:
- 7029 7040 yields -0.6 angstrom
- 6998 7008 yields 0.3 angstrom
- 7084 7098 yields 0.1 angstrom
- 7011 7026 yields -0.5 angstrom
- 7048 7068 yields -0.6 angstrom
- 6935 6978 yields -0.4 angstrom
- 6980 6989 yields -0.1 angstrom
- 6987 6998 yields -0.1 angstrom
